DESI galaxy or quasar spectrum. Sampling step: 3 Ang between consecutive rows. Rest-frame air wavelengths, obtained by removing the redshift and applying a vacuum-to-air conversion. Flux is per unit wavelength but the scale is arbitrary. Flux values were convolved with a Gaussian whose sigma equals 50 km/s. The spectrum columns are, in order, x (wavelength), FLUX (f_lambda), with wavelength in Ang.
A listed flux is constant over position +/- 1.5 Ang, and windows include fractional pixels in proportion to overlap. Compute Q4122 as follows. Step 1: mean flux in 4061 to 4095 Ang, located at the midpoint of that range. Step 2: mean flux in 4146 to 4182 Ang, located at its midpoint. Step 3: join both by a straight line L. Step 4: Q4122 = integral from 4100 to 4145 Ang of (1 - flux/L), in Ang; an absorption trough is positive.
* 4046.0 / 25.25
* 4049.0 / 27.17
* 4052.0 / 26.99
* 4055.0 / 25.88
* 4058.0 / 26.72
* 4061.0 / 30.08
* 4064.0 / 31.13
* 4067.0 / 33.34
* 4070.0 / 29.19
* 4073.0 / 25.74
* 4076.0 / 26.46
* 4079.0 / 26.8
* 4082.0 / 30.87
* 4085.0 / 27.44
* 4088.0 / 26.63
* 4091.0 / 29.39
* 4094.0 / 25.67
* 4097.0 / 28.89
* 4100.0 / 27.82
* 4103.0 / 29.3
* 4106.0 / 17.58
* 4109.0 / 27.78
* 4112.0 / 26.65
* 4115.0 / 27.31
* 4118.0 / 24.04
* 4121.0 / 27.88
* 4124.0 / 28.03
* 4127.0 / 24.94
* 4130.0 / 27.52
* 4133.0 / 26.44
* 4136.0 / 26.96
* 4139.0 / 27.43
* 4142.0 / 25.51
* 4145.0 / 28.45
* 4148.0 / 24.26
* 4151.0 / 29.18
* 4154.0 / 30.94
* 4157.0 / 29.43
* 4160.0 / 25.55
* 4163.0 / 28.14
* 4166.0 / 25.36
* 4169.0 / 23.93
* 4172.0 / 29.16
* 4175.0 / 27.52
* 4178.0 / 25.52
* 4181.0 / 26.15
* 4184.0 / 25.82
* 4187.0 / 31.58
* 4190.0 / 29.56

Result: 2.3 Ang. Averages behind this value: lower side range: 28.5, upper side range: 27.1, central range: 26.4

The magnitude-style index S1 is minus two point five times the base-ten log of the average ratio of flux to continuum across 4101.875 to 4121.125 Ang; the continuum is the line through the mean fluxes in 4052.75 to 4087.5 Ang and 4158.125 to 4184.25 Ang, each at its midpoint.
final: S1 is 0.08 mag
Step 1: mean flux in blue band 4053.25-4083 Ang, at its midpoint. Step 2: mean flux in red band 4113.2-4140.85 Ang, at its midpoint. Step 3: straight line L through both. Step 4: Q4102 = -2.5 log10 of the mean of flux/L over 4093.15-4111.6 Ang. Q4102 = 0.05 mag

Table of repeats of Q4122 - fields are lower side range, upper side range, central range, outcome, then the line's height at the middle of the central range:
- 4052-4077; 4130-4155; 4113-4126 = 0.44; 27.7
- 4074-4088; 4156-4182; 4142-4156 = -0.54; 26.9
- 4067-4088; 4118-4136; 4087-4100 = -0.03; 27.6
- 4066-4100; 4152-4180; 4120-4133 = 0.33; 27.7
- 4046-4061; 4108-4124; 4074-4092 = -0.65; 26.9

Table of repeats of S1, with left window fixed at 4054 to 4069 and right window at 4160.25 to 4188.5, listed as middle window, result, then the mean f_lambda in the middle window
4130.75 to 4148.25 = 0.042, 26.7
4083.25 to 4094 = 0.051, 27.6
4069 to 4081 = 0.082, 27.1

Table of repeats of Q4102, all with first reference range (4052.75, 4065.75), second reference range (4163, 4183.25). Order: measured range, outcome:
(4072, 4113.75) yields 0.04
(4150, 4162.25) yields -0.08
